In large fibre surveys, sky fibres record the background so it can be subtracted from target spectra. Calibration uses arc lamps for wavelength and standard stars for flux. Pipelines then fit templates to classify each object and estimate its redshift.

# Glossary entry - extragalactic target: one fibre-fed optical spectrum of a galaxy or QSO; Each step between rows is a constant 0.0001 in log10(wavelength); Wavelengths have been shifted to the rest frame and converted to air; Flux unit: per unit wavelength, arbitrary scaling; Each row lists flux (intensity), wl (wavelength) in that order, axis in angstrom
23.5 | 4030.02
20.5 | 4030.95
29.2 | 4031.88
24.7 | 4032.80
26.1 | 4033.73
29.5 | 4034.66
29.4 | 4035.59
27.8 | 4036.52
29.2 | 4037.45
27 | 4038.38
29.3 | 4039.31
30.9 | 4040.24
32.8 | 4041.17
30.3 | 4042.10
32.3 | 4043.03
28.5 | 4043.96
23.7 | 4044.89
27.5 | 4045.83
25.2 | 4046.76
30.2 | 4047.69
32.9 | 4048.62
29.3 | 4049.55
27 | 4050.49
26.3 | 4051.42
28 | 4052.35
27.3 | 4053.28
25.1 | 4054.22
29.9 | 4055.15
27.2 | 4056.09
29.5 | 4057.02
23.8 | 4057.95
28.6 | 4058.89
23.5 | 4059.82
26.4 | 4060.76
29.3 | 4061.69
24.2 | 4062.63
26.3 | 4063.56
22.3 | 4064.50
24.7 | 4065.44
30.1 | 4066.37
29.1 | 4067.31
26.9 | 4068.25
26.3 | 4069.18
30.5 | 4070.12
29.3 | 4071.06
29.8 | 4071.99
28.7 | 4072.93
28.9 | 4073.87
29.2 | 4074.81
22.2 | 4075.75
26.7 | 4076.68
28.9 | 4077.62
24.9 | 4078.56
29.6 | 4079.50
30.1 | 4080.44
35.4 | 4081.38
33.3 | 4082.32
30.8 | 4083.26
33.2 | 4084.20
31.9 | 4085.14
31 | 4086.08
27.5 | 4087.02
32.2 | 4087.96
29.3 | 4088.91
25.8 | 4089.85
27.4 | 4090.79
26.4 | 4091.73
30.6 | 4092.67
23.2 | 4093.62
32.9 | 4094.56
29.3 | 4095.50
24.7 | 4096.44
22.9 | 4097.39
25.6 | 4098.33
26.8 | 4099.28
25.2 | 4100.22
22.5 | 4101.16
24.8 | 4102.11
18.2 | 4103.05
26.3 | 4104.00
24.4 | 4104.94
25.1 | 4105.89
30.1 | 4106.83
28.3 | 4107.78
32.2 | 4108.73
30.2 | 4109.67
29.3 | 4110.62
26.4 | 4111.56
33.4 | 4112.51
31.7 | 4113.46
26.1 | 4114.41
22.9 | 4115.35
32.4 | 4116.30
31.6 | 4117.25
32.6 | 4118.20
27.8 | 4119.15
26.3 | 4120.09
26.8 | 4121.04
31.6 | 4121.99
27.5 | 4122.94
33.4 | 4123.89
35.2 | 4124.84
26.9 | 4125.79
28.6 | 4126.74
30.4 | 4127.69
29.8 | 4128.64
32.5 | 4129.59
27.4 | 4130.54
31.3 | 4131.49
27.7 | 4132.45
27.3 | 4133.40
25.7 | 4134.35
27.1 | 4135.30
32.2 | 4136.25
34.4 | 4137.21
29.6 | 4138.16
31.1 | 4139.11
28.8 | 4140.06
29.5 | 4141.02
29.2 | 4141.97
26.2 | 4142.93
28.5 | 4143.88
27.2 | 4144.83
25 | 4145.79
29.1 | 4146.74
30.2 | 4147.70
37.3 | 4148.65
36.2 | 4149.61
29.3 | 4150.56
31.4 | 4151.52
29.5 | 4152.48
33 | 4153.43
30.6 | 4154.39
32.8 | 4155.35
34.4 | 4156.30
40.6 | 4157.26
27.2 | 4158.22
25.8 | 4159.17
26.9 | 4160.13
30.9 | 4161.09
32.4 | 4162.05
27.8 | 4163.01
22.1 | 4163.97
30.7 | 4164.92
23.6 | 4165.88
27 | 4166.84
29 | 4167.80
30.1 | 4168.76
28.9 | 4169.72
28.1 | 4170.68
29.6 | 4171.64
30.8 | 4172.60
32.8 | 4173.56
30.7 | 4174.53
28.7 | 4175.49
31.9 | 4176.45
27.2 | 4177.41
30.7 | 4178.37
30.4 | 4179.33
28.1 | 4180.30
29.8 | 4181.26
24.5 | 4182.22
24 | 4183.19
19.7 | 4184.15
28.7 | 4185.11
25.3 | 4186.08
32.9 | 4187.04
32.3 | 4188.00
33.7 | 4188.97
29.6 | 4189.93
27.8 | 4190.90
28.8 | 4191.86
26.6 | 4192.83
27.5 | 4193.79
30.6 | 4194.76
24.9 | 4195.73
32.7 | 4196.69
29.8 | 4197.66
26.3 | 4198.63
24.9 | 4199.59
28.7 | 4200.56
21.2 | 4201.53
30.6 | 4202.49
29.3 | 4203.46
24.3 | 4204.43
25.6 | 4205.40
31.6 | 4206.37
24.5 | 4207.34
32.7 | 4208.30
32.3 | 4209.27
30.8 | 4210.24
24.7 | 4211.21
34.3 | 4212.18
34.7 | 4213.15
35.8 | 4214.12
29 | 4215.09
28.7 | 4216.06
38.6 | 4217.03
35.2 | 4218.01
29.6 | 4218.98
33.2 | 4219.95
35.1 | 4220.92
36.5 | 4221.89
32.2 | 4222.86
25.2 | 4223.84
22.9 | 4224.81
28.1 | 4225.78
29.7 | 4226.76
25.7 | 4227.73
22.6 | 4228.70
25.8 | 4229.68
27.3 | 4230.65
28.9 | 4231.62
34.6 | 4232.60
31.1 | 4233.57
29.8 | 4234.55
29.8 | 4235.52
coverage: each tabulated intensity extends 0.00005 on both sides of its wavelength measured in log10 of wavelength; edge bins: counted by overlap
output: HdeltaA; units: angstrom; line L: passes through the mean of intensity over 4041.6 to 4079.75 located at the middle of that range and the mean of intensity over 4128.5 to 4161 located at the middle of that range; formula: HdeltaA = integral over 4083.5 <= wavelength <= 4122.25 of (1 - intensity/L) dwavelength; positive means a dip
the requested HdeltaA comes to 1.2 angstrom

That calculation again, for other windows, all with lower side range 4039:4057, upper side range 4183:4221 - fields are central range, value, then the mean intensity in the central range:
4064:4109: 1.6 angstrom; 27.8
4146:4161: -1.2 angstrom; 31.5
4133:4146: 0.1 angstrom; 28.8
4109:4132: -0.6 angstrom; 29.7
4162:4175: 0.2 angstrom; 28.7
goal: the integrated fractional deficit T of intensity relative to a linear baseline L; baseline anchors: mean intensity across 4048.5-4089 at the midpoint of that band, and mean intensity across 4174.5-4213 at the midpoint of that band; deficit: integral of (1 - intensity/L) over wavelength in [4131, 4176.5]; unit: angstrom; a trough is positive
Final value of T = -2.1 angstrom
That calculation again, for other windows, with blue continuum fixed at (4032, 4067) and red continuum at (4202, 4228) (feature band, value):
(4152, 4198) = 0.91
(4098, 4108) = 1.22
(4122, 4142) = -0.52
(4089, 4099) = 0.53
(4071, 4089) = -0.90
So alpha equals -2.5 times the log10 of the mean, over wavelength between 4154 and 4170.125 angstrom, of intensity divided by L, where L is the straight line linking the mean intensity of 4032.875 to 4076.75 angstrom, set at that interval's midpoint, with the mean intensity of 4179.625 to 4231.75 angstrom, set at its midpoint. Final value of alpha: -0.03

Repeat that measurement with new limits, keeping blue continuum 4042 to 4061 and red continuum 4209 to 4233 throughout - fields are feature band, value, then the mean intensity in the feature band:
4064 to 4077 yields 0.02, 27.5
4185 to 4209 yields 0.06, 28.5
